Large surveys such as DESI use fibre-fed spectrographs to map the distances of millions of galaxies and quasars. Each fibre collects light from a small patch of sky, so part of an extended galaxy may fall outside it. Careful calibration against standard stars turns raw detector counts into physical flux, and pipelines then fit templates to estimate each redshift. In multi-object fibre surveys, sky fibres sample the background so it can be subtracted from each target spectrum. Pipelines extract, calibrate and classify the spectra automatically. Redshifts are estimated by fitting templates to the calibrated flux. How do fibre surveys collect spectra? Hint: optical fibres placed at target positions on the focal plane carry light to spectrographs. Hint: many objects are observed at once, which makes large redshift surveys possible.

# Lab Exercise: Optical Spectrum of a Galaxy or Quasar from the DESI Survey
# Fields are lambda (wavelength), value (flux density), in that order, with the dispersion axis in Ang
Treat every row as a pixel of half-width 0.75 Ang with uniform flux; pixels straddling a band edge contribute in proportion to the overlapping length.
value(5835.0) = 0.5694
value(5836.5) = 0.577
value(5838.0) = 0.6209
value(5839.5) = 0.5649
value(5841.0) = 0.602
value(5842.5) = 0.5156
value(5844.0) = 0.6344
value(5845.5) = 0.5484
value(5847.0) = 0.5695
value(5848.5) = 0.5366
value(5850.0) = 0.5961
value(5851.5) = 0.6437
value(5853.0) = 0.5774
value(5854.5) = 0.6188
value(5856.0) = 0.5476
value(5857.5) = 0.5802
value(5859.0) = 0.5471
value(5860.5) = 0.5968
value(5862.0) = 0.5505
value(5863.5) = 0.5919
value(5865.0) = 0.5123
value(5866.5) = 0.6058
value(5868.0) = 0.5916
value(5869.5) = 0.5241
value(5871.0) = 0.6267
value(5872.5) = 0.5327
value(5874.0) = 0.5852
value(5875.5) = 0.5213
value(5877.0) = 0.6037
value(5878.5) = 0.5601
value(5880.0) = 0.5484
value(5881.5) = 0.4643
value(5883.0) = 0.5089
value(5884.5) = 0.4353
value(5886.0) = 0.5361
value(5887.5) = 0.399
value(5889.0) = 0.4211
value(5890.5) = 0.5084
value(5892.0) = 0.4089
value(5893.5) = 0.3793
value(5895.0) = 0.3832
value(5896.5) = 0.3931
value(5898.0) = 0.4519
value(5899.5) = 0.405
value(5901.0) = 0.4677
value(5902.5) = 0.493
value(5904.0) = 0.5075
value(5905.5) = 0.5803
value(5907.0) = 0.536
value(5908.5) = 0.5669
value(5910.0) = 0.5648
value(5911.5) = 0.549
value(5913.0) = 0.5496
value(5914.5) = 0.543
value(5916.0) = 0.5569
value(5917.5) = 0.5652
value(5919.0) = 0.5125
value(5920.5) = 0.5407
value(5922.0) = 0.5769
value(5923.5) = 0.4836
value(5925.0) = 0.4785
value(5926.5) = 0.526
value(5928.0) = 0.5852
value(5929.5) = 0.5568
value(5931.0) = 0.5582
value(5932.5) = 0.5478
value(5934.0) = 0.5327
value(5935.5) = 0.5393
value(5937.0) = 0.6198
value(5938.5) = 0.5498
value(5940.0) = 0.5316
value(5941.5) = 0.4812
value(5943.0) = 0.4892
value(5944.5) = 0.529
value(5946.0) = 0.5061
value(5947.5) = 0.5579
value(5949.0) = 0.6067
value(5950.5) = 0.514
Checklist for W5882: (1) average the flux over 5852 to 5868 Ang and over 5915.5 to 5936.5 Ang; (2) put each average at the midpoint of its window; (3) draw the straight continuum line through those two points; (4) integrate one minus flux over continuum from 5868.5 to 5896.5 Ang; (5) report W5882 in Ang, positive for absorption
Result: 3.4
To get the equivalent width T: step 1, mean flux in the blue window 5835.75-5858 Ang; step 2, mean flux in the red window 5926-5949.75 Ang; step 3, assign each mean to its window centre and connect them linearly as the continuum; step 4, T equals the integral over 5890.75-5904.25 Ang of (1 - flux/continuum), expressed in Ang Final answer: 3.11 Ang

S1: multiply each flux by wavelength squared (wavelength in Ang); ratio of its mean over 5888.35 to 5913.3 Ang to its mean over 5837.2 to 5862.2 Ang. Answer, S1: 0.84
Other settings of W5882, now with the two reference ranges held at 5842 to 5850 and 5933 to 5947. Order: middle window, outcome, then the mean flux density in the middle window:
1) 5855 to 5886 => 0.3 Ang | 0.552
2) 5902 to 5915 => 0.0 Ang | 0.544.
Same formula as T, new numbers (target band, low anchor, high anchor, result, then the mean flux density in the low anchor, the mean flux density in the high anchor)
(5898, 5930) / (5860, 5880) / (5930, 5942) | 1.45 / 0.568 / 0.547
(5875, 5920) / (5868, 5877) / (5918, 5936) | 4.42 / 0.565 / 0.537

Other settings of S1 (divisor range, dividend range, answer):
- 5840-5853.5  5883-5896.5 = 0.76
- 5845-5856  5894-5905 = 0.78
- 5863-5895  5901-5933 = 1.07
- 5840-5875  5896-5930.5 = 0.93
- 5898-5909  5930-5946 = 1.08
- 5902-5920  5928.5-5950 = 1.01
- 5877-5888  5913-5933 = 1.09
